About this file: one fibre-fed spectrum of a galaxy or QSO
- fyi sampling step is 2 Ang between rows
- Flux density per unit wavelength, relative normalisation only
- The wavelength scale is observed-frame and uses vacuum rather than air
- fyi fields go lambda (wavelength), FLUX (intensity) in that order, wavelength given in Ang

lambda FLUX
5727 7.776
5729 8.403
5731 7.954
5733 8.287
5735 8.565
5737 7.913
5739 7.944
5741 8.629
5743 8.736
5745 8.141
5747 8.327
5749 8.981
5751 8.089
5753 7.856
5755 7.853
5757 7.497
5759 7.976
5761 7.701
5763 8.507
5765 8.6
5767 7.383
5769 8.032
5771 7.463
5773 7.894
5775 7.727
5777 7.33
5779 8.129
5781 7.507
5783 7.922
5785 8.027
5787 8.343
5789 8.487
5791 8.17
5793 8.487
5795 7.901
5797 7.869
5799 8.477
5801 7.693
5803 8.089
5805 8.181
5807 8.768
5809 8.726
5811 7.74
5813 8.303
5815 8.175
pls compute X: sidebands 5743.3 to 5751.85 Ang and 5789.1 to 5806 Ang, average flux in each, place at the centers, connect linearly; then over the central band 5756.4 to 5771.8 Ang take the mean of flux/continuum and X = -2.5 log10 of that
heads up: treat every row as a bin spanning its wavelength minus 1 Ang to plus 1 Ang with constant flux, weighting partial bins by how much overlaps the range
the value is 0.06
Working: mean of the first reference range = 8.42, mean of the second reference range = 8.13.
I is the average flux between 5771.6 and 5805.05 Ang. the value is 8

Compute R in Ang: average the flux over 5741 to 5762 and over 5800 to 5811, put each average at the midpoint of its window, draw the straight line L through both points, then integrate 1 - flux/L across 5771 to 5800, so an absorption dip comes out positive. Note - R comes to 0.7 Ang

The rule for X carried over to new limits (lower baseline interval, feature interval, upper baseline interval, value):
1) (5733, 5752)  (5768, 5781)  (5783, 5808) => 0.07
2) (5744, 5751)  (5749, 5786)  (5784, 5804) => 0.06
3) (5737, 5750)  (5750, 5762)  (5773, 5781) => 0.04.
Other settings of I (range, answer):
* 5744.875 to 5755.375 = 8.23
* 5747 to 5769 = 8.06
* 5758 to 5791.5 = 7.95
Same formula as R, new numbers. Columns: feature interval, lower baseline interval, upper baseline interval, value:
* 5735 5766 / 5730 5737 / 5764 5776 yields -0.6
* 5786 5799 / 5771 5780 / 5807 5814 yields -0.3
